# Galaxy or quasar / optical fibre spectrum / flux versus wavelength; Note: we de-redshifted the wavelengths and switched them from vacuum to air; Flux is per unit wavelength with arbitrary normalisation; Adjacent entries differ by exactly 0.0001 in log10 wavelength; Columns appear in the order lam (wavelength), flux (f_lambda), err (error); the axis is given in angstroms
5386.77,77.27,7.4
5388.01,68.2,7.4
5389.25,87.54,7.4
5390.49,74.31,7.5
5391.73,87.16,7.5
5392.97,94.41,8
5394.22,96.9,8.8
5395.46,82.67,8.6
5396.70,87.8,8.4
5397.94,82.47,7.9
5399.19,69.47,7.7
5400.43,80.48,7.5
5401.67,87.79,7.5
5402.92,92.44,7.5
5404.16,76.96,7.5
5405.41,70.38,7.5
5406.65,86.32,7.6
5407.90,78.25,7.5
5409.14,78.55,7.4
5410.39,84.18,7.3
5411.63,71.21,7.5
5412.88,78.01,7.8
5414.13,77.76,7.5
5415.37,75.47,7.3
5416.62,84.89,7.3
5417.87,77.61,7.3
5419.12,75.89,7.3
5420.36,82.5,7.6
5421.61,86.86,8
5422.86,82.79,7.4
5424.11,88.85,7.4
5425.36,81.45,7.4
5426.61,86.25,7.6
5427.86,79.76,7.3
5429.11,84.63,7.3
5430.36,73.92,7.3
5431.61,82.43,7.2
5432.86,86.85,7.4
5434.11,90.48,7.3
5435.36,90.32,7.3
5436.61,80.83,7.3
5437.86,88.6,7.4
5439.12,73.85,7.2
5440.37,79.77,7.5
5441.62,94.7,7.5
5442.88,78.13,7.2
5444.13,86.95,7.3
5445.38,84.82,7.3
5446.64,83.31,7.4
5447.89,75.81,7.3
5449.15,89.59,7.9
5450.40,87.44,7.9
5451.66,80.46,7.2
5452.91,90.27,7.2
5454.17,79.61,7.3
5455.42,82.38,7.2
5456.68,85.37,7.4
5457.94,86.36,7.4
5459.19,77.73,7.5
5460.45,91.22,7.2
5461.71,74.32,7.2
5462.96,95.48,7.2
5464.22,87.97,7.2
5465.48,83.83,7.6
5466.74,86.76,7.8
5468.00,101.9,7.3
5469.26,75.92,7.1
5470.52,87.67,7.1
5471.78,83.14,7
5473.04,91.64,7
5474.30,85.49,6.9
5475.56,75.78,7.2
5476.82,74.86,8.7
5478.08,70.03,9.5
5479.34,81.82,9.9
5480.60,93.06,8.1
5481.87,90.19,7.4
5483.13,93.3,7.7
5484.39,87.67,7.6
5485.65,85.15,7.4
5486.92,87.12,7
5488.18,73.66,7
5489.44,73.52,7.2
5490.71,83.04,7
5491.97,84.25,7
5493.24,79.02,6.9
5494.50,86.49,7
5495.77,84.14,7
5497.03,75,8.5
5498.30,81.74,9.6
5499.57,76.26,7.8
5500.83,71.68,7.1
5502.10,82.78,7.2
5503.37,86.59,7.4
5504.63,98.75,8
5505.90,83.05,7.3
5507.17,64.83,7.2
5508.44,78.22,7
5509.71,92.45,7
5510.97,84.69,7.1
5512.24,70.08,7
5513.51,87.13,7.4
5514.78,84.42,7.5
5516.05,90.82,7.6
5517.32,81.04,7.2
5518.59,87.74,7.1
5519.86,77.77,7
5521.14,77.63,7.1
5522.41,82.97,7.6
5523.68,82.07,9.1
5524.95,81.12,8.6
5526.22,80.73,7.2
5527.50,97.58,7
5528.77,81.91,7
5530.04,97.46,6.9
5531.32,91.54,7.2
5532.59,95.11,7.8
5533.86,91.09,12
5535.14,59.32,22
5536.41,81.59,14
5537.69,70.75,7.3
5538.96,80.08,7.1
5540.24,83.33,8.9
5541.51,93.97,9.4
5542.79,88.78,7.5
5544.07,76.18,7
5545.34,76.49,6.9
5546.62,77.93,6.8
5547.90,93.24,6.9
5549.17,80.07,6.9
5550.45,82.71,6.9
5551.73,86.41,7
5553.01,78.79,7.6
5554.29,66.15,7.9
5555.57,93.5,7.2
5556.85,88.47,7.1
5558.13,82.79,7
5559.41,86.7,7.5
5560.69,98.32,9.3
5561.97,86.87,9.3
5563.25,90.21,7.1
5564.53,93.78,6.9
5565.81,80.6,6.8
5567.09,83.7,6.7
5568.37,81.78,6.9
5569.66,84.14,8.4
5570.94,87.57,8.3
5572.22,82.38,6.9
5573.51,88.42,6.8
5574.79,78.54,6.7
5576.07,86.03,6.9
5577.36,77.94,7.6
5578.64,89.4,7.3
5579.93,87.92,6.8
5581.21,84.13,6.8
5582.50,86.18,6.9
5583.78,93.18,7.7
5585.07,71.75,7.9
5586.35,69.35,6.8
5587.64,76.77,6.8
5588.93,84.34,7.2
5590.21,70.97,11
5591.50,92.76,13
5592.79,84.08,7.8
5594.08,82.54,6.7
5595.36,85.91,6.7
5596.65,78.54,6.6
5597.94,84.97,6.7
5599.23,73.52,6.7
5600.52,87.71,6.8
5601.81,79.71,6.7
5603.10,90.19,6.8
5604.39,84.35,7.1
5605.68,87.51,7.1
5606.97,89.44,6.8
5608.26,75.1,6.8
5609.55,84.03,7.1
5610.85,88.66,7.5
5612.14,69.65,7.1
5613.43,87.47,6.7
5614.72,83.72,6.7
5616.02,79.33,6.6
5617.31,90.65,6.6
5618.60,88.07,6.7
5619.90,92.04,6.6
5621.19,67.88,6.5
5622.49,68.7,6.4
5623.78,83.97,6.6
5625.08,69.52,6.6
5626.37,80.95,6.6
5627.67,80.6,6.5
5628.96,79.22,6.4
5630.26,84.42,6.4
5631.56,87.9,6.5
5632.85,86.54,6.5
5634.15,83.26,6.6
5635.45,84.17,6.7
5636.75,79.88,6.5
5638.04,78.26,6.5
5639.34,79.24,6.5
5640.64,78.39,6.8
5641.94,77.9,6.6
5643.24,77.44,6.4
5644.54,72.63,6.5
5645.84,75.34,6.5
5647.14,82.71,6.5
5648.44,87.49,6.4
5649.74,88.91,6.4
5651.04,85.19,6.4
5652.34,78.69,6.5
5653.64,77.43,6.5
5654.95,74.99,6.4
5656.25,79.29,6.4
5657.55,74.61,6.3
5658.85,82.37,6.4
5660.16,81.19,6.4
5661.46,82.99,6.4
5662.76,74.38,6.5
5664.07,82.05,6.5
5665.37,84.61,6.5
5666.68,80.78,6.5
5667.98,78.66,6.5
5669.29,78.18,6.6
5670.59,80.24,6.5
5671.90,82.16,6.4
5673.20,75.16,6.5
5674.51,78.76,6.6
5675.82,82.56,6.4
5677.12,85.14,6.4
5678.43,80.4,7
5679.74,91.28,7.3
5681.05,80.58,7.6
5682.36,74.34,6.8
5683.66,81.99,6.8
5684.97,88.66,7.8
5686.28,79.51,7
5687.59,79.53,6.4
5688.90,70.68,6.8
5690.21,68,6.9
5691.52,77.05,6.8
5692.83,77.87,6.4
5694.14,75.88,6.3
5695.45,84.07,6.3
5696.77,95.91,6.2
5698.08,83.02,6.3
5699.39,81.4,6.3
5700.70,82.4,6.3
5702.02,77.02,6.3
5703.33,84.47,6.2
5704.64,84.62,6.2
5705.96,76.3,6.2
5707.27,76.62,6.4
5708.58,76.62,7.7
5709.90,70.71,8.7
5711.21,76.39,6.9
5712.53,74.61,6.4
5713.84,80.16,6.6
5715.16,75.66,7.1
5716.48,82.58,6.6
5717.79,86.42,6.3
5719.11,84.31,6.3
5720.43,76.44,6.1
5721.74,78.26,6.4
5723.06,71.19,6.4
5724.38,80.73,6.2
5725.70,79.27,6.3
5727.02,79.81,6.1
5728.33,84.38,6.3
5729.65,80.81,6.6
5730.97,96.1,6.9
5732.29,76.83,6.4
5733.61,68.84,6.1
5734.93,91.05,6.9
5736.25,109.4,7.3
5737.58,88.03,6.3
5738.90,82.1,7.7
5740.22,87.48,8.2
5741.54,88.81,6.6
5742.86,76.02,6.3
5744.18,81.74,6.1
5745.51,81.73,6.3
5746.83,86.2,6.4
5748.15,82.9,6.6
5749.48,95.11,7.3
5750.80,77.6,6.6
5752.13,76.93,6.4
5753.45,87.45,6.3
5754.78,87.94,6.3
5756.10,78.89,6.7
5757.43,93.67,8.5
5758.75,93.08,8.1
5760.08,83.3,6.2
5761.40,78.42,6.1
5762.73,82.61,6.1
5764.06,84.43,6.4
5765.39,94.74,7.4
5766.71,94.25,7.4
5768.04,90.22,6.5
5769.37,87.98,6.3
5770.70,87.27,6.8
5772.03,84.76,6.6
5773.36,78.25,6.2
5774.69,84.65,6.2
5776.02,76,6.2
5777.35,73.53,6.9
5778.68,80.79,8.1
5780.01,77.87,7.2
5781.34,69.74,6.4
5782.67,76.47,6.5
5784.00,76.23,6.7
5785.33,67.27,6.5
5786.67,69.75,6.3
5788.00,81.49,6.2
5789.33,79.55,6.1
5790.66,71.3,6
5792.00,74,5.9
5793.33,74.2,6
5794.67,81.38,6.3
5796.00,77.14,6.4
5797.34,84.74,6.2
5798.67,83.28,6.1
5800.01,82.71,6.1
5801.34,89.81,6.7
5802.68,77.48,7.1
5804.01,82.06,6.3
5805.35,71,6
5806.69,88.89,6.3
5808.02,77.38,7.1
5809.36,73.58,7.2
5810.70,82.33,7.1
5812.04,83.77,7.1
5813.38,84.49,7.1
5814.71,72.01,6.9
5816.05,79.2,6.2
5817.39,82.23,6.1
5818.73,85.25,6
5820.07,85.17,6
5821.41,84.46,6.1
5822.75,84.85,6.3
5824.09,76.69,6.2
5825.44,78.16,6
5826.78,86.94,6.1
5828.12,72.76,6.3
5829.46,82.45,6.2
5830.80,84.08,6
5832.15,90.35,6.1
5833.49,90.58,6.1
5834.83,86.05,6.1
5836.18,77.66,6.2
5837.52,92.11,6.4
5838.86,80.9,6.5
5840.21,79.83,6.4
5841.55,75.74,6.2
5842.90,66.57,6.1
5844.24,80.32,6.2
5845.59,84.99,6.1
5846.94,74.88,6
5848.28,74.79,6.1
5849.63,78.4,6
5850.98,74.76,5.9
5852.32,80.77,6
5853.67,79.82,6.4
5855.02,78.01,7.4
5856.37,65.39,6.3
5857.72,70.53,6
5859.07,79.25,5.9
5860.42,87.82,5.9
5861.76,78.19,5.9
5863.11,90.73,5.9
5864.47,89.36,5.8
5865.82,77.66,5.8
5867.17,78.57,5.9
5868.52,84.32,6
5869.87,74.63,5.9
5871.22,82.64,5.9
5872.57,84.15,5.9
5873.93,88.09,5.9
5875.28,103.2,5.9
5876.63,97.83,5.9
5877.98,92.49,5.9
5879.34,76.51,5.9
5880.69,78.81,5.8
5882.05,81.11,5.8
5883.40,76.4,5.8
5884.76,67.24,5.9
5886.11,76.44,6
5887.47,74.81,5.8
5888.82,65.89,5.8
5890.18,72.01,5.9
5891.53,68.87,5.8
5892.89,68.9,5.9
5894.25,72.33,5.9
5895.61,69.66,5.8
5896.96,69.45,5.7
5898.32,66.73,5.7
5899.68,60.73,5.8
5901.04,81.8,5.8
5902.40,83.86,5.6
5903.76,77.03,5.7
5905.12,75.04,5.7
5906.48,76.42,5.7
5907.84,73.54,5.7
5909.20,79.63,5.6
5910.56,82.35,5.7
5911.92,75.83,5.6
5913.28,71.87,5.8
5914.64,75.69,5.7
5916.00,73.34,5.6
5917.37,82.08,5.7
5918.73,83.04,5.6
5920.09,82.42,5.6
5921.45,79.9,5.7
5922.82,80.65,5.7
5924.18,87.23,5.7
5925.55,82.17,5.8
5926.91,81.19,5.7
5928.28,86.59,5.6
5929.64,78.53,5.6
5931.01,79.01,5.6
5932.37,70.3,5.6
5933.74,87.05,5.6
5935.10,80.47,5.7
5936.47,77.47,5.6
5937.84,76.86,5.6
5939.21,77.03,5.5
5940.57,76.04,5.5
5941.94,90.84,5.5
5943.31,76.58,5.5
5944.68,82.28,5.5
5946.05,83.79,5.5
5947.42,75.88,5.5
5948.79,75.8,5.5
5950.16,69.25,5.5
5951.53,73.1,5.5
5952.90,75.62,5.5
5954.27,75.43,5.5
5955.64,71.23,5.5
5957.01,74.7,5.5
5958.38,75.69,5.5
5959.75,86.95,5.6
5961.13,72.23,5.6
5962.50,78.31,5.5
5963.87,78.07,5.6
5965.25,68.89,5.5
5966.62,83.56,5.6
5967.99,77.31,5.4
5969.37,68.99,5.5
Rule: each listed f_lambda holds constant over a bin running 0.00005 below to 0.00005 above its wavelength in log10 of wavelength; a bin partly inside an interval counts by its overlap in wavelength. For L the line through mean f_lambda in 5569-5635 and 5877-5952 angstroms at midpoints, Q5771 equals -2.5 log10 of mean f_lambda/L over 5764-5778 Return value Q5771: -0.07 mag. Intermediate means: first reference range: 82.6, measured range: 85.1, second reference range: 77.2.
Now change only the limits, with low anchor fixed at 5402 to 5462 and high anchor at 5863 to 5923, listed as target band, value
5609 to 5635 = -0.015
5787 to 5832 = -0.021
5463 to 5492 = -0.031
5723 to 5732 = -0.034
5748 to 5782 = -0.061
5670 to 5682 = -0.019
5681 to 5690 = 0.019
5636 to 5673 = 0.008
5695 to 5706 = -0.048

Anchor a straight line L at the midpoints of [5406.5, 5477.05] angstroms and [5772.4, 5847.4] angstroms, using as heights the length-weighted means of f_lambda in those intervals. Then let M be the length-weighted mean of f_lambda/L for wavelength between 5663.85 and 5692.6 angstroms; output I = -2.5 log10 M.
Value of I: 0.01 mag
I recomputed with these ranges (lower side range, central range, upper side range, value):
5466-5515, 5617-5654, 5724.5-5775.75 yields 0.04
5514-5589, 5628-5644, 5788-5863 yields 0.02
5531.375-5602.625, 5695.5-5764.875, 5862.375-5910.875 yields -0.03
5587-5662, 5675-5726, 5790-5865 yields 0.02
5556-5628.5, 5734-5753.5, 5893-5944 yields -0.07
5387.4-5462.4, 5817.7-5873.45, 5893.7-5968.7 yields -0.03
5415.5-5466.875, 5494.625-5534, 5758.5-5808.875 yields -0.01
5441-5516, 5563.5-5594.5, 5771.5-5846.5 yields -0.01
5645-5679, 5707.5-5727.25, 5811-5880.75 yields 0.04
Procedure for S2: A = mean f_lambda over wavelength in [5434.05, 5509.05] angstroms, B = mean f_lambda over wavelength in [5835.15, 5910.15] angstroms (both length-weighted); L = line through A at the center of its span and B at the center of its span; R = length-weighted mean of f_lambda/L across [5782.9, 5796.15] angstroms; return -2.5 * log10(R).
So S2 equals 0.06 mag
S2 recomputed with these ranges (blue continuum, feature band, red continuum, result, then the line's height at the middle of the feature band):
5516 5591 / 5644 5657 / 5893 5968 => 0.02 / 82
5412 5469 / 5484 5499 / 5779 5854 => 0.02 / 83.2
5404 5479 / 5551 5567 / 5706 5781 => -0.04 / 82.8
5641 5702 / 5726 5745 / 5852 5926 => -0.07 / 79.7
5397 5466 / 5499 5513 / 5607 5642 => 0.02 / 82.1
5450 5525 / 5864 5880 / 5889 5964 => -0.11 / 77.8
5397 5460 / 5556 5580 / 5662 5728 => -0.07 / 81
